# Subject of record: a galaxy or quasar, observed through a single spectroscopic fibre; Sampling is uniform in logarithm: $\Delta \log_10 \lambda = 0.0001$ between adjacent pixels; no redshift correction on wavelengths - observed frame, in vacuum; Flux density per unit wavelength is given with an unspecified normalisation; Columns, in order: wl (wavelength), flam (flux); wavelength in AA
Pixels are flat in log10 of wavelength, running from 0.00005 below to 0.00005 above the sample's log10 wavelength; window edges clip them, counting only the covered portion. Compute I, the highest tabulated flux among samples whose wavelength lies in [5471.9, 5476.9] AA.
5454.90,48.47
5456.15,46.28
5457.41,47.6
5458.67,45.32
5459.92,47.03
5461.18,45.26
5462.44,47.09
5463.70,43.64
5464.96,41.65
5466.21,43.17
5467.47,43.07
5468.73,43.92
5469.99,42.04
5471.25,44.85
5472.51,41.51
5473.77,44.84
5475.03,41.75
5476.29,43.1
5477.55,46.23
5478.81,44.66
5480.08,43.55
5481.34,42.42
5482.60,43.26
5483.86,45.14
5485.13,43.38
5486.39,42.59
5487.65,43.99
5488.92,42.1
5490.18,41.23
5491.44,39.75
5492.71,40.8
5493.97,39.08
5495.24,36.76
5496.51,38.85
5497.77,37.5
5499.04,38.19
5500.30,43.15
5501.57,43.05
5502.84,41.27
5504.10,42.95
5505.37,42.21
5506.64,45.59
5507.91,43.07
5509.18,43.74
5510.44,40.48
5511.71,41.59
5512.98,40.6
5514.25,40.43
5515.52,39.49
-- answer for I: 44.84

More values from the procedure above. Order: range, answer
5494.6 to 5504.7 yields 43.15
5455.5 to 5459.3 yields 47.6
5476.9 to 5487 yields 46.23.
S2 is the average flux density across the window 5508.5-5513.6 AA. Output 41.7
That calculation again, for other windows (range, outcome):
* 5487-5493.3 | 41.6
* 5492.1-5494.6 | 40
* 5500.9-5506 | 42.4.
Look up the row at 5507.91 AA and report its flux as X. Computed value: 43.07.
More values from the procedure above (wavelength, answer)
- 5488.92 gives 42.1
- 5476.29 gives 43.1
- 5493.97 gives 39.08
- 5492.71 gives 40.8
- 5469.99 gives 42.04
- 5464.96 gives 41.65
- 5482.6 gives 43.26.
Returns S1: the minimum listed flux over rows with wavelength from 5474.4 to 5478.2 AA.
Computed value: 41.75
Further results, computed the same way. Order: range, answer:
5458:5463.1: 45.26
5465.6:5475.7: 41.51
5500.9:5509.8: 41.27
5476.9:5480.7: 43.55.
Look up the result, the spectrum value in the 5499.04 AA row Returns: 38.19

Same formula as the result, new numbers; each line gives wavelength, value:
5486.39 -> 42.59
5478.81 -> 44.66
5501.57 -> 43.05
